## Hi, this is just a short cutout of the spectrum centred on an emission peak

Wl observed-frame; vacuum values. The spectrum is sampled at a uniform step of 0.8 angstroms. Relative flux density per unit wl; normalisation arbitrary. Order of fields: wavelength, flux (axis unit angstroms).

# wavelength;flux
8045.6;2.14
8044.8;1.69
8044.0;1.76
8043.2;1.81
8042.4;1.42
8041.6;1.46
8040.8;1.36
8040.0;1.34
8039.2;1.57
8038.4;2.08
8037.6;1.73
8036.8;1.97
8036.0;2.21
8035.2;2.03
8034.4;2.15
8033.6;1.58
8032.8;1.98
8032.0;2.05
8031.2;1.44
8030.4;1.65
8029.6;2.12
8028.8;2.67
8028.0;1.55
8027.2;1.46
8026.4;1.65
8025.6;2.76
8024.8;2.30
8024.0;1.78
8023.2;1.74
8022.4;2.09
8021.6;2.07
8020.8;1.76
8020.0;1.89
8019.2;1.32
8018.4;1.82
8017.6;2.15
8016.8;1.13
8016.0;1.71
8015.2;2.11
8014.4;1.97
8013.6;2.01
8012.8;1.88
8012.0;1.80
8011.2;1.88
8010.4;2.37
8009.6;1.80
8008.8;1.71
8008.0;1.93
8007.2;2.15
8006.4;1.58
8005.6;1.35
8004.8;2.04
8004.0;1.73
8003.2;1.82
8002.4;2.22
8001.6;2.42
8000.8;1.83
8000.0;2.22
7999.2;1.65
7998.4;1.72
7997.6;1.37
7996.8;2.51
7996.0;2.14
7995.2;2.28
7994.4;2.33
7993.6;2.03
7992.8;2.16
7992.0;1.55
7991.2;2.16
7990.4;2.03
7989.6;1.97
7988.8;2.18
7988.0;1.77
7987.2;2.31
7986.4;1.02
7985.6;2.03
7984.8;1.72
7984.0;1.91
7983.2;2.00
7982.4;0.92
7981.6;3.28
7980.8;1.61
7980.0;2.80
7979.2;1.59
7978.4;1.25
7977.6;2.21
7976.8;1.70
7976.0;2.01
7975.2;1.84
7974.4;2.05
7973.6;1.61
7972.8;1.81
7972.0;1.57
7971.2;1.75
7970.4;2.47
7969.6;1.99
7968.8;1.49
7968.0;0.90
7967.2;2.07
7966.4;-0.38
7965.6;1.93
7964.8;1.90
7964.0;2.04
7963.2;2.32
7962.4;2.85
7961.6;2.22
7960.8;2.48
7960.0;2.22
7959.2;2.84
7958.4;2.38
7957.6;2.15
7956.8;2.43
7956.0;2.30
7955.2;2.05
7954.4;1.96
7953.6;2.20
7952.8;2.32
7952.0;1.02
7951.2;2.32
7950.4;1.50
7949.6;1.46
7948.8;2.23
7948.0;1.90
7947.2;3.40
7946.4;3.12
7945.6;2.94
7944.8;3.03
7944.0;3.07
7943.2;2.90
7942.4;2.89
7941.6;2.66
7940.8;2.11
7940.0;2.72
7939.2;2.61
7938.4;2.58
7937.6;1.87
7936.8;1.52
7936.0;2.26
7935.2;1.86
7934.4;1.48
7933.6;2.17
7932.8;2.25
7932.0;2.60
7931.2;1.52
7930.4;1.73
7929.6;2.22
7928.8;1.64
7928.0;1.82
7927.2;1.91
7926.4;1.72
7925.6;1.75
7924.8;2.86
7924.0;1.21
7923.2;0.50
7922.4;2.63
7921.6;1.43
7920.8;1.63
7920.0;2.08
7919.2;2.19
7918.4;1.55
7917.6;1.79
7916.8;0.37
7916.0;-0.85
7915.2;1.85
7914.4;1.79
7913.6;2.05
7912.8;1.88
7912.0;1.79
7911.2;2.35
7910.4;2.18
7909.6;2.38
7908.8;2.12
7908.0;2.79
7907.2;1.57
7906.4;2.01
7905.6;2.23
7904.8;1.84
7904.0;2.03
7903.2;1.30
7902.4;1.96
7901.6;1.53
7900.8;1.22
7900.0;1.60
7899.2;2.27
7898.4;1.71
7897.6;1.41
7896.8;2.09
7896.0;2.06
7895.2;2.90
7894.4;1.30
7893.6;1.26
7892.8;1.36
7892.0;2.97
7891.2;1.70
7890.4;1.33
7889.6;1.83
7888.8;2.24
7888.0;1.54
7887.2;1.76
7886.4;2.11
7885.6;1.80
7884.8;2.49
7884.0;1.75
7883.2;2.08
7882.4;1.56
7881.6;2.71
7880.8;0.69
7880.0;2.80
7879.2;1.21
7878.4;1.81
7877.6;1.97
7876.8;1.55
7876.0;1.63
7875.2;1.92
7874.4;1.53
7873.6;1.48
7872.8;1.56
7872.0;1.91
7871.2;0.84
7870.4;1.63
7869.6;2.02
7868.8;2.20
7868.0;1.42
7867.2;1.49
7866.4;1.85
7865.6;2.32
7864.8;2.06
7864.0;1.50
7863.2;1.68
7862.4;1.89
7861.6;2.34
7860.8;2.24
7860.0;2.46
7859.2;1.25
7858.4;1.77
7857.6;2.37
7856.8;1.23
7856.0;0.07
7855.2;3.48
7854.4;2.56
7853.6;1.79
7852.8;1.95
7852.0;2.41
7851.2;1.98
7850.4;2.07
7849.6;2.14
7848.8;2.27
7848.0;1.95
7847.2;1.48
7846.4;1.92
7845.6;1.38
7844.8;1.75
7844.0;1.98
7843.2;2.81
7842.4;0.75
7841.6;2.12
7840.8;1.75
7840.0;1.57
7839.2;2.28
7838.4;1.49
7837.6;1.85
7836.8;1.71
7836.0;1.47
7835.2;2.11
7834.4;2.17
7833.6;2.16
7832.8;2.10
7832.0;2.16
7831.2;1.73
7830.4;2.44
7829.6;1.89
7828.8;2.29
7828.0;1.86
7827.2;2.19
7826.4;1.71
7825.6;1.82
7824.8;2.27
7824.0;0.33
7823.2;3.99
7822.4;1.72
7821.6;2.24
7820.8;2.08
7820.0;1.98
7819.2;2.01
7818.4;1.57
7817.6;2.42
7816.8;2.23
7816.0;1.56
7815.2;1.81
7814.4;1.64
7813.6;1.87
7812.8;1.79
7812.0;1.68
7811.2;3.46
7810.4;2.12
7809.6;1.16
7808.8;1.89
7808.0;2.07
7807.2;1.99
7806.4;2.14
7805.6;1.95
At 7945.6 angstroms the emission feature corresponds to [S II] 6716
